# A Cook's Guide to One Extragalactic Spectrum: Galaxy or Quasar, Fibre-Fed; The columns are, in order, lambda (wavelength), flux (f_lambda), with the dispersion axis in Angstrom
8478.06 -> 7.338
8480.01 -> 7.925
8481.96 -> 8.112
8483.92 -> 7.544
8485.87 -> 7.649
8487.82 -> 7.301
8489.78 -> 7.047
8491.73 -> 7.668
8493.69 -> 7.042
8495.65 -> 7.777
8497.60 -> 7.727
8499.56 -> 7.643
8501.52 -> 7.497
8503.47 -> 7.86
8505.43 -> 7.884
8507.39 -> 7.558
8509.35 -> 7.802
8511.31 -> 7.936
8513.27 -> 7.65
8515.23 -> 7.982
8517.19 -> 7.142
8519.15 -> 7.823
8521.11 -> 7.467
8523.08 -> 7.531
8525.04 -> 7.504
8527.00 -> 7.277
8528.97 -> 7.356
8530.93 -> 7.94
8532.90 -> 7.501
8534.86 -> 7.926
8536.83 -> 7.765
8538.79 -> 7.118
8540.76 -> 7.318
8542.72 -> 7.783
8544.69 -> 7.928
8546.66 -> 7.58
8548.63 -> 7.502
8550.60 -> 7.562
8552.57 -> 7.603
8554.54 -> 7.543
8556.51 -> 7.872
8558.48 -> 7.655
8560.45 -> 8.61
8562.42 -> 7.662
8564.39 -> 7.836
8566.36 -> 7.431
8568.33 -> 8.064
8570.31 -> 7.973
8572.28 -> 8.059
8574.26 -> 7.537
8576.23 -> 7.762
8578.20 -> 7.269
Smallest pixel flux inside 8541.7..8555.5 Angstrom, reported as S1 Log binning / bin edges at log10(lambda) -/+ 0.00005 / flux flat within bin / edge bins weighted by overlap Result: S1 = 7.502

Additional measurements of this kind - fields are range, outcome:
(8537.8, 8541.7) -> 7.118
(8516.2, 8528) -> 7.142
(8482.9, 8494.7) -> 7.042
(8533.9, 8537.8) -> 7.765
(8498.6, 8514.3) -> 7.497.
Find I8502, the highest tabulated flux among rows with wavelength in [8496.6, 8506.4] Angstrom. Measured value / 7.884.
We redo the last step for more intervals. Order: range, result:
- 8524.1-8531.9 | 7.94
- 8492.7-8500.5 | 7.777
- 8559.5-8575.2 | 8.61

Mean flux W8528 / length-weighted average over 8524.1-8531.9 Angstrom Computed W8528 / 7.52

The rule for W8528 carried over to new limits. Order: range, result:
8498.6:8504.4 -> 7.67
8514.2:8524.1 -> 7.59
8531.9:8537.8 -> 7.72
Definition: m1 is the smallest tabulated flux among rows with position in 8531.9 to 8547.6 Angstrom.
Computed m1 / 7.118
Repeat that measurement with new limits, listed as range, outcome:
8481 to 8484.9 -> 7.544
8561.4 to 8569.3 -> 7.431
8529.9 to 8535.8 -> 7.501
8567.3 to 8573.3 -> 7.973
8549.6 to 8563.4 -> 7.543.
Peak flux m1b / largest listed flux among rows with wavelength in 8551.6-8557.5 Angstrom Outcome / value 7.872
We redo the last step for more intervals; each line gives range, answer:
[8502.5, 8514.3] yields 7.936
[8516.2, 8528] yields 7.823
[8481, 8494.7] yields 8.112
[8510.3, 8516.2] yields 7.982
